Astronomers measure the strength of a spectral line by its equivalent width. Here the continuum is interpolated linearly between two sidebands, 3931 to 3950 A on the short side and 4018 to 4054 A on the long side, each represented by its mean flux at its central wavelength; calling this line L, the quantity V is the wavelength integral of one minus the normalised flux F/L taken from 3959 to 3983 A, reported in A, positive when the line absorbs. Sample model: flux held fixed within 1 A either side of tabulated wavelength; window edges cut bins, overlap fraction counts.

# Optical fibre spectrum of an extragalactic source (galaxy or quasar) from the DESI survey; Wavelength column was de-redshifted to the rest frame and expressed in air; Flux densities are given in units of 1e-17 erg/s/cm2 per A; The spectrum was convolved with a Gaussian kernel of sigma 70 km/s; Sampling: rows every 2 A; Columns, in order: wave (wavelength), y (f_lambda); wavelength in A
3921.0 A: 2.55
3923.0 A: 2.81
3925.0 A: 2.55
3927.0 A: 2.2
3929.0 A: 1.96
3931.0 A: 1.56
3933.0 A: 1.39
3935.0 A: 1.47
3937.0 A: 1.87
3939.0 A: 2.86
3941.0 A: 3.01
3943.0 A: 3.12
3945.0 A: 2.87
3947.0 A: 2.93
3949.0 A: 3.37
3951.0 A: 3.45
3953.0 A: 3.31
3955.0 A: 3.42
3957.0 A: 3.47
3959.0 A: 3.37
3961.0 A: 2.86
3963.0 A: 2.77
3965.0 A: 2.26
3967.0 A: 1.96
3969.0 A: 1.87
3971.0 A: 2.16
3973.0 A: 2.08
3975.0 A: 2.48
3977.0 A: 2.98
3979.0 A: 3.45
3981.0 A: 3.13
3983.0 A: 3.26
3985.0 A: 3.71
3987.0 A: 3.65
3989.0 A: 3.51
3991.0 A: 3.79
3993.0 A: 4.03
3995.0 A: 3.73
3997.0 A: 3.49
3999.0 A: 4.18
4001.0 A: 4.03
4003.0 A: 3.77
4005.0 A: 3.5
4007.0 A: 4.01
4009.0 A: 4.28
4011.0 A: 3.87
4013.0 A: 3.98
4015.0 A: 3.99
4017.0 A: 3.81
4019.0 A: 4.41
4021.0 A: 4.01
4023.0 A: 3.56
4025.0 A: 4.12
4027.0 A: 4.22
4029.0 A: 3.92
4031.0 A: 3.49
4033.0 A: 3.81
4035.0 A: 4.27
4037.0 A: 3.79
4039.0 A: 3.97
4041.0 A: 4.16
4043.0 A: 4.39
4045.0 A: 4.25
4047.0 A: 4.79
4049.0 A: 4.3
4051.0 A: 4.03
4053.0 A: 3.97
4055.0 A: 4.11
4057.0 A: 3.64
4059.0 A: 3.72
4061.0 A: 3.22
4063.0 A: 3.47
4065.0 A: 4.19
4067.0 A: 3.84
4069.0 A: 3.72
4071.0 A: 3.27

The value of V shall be 3.1 A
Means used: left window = 2.49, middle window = 2.61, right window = 4.08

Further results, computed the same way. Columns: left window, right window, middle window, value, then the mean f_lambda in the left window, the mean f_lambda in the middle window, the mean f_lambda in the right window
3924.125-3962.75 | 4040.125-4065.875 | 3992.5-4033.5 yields -4.51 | 2.69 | 3.91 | 4.02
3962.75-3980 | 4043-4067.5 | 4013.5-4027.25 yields -2.76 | 2.43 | 4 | 3.98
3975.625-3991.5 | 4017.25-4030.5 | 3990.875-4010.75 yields -1.22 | 3.4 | 3.88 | 4.01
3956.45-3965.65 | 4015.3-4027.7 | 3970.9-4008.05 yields 0.16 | 2.95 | 3.45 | 4.02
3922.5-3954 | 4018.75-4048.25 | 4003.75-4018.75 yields -0.92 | 2.54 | 3.94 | 4.07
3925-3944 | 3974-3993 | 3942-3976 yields -1.11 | 2.18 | 2.81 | 3.37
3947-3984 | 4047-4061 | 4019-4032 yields -1.13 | 2.87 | 3.93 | 3.97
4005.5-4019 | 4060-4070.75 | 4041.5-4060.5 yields -1.80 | 4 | 4.11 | 3.66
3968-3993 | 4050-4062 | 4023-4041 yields -1.99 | 3.05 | 3.94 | 3.78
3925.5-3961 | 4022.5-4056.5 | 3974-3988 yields -0.01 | 2.69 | 3.24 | 4.07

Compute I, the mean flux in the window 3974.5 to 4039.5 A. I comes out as 3.77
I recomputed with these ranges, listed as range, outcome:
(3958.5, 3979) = 2.5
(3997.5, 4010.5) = 3.94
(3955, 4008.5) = 3.23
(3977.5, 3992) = 3.48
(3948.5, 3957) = 3.4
